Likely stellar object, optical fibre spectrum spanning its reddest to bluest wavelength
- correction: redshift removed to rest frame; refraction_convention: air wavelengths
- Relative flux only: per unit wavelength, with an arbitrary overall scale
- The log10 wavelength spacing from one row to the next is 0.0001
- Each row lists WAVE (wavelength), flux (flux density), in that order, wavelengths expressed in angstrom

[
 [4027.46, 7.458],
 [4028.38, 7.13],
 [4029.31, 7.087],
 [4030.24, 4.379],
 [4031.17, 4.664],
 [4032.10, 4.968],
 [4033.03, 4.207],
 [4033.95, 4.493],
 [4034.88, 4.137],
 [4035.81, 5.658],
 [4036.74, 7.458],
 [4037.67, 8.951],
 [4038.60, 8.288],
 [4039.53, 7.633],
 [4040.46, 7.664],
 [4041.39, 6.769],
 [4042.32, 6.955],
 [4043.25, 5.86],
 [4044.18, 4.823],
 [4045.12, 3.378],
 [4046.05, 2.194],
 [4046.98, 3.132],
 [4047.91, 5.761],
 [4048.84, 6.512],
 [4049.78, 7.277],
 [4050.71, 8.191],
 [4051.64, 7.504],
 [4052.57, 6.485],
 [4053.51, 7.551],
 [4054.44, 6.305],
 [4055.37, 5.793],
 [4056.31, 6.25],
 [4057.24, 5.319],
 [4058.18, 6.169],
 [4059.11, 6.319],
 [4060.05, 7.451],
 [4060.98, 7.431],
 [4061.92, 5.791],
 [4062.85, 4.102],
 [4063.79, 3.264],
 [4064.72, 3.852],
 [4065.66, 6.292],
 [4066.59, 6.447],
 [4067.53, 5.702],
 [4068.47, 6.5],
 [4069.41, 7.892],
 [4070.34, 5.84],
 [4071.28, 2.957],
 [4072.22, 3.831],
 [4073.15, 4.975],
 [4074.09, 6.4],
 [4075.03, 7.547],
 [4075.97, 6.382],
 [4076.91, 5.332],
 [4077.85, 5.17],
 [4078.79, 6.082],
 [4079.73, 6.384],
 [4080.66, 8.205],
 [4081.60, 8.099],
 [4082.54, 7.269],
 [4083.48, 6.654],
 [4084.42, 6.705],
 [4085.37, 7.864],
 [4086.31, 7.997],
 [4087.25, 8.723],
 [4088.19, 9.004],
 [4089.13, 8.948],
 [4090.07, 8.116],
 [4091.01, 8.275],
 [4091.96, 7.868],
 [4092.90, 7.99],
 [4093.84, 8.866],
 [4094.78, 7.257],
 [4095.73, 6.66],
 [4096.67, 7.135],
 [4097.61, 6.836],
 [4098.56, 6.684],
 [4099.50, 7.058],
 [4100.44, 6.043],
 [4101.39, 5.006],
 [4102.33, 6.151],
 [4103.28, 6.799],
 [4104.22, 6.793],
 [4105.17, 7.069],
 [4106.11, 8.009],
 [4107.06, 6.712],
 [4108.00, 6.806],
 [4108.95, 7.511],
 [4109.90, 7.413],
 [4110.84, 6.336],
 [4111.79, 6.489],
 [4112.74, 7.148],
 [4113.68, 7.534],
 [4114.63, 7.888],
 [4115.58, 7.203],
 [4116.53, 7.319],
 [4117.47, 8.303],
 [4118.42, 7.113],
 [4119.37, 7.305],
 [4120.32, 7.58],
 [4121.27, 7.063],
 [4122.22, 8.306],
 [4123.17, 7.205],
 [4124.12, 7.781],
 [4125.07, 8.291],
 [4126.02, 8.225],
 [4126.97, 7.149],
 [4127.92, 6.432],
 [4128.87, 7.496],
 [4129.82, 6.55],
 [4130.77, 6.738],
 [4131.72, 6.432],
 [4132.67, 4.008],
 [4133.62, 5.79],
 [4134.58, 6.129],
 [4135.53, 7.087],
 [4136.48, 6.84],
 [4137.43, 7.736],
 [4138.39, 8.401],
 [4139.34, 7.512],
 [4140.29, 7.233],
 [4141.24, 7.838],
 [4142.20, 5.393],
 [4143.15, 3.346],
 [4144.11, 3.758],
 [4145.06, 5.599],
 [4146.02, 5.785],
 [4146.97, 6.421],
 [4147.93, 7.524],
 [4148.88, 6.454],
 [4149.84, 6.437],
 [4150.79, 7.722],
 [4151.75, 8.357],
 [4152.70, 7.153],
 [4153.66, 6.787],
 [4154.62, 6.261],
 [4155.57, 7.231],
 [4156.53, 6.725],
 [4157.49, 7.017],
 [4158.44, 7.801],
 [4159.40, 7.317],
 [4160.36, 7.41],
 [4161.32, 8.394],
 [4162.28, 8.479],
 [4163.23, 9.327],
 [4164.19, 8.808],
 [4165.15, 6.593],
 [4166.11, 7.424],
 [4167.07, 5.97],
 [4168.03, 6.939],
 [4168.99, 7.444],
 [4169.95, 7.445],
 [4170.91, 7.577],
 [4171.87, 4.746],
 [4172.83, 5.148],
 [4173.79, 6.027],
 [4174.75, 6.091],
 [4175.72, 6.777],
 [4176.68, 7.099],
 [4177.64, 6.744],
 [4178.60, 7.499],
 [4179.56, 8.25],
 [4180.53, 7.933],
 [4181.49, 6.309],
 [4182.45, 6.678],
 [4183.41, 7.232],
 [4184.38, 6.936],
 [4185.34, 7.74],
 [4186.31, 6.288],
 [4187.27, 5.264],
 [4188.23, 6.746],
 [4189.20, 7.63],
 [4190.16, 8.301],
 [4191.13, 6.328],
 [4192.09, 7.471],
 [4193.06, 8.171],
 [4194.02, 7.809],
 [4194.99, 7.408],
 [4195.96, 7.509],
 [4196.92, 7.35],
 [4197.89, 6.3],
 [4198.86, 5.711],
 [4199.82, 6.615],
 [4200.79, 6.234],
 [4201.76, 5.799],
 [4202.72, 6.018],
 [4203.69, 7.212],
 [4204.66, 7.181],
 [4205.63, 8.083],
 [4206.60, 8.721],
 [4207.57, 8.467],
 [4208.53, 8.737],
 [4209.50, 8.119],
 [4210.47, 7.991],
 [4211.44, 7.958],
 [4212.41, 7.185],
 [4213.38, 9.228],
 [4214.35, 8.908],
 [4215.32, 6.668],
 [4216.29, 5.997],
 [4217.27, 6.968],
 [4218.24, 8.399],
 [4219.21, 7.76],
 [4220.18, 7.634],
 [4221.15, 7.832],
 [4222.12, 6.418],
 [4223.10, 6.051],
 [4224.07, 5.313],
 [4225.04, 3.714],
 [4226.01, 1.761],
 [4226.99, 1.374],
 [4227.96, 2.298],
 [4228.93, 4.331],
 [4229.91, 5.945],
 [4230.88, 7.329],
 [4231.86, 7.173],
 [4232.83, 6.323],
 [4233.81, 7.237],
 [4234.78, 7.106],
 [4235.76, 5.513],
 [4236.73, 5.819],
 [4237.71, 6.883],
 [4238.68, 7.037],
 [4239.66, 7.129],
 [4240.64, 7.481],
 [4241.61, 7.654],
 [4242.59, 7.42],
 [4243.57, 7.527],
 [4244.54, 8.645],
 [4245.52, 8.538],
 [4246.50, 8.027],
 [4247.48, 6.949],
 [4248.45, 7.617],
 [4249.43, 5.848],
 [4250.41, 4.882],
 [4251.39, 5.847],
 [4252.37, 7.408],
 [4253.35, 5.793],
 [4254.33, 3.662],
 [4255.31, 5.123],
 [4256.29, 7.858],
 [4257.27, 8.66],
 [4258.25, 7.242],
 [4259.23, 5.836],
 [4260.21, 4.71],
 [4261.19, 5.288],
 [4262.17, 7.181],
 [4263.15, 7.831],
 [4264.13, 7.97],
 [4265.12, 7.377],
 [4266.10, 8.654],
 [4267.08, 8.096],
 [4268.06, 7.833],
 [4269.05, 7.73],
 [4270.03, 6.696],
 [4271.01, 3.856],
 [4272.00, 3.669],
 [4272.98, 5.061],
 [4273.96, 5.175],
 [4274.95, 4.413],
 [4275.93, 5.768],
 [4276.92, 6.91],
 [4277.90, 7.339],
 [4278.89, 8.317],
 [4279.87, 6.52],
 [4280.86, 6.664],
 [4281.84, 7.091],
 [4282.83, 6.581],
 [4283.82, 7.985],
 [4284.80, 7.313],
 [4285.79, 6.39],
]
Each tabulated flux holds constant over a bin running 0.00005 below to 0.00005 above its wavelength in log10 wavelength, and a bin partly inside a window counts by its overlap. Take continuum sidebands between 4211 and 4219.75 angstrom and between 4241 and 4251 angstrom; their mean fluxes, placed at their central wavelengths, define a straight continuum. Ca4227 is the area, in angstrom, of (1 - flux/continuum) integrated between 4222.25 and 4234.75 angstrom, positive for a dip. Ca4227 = 4.1 angstrom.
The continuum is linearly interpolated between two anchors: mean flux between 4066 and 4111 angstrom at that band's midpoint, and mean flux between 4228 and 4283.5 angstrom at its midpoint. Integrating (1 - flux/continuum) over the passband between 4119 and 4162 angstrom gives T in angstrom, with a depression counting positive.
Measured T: -0.6 angstrom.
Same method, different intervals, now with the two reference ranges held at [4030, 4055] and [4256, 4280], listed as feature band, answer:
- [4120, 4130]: -2.0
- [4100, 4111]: -1.0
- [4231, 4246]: -1.4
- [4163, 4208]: -4.5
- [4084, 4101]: -4.2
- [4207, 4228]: -0.6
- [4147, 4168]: -3.5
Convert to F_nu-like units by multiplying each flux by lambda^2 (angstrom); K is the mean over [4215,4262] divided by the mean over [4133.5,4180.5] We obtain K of 1.0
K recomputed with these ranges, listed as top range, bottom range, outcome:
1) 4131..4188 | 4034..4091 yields 1.12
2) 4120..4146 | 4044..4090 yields 1.11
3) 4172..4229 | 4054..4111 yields 1.08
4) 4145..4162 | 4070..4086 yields 1.18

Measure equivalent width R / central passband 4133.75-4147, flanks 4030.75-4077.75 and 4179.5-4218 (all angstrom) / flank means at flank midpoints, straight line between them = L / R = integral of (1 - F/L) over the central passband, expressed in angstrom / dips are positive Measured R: 0.73 angstrom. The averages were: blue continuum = 5.89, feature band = 6.34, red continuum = 7.28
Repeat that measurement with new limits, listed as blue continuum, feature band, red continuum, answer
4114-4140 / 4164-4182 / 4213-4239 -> -0.4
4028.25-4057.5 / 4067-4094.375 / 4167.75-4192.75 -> -3.0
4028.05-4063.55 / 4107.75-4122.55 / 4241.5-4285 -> -2.6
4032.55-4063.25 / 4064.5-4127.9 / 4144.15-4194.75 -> -5.0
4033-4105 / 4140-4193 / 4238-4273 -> -2.1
